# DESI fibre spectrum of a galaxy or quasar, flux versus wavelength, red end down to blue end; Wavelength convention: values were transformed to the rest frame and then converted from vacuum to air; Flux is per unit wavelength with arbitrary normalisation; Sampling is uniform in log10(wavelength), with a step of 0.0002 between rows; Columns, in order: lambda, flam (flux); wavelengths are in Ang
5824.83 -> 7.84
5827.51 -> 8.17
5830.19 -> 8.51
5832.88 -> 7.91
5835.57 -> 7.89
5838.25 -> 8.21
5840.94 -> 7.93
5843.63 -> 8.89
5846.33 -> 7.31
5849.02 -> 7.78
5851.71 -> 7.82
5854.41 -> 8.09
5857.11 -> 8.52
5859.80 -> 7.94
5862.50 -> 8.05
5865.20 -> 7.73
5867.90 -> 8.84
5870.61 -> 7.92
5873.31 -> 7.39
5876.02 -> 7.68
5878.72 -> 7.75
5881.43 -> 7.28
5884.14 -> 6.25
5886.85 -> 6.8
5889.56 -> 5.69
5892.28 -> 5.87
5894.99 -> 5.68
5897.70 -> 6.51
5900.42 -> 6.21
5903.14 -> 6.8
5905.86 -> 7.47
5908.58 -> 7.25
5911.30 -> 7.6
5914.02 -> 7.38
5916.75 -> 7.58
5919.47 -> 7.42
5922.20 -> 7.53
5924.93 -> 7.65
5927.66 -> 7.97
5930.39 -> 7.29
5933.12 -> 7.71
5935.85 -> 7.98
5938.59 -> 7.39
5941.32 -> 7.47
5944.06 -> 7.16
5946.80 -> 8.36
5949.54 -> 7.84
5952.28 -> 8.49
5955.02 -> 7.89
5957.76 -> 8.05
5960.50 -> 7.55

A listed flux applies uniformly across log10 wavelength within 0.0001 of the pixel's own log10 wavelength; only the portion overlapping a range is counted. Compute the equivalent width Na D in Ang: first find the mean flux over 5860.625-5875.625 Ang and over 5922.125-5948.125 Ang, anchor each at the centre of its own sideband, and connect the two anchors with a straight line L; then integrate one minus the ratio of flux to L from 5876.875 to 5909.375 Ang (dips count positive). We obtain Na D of 5.0 Ang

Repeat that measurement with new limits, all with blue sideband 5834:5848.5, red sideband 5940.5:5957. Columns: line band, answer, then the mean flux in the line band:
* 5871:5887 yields 1.4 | 7.27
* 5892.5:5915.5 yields 3.3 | 6.82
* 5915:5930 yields 0.6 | 7.6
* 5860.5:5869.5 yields -0.2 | 8.17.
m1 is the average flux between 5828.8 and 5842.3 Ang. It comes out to 8.09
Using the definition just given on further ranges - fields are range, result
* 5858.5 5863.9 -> 7.99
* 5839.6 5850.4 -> 7.98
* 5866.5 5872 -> 8.36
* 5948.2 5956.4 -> 8.08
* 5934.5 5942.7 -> 7.61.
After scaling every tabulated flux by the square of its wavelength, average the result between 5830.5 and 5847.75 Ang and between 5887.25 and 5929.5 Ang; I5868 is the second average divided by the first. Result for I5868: 0.89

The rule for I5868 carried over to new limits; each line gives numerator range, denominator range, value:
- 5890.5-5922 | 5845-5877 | 0.88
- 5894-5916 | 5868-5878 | 0.89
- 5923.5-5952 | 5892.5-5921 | 1.12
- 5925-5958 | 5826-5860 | 1.00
